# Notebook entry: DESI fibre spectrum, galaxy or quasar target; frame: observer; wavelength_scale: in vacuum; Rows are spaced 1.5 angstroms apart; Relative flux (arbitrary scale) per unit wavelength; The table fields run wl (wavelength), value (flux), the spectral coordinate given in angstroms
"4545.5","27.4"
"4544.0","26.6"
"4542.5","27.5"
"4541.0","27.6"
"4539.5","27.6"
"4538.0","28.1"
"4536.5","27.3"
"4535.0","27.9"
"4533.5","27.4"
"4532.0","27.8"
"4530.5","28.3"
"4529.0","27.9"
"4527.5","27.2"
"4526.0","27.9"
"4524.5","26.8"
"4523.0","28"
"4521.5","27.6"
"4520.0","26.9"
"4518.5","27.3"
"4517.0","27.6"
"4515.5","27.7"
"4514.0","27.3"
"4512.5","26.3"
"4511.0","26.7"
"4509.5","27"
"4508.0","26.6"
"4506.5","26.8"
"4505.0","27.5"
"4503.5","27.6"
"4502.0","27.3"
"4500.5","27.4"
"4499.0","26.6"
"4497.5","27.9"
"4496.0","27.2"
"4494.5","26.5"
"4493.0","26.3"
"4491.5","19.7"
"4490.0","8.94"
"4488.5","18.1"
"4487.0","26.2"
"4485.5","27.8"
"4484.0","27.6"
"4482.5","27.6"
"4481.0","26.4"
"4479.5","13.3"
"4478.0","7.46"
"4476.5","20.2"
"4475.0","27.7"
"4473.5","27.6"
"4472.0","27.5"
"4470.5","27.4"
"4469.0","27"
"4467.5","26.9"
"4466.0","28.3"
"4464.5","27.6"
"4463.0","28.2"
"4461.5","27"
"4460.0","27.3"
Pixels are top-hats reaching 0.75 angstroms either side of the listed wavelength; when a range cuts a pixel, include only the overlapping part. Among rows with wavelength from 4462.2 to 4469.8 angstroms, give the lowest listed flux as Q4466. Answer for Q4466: 26.9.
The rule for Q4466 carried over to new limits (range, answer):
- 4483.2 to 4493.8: 8.94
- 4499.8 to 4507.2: 26.8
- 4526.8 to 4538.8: 27.2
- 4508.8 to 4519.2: 26.3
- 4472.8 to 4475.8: 27.6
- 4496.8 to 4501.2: 26.6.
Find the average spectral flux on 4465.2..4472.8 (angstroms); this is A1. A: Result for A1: 27.4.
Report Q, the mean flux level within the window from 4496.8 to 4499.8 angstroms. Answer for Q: 27.2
